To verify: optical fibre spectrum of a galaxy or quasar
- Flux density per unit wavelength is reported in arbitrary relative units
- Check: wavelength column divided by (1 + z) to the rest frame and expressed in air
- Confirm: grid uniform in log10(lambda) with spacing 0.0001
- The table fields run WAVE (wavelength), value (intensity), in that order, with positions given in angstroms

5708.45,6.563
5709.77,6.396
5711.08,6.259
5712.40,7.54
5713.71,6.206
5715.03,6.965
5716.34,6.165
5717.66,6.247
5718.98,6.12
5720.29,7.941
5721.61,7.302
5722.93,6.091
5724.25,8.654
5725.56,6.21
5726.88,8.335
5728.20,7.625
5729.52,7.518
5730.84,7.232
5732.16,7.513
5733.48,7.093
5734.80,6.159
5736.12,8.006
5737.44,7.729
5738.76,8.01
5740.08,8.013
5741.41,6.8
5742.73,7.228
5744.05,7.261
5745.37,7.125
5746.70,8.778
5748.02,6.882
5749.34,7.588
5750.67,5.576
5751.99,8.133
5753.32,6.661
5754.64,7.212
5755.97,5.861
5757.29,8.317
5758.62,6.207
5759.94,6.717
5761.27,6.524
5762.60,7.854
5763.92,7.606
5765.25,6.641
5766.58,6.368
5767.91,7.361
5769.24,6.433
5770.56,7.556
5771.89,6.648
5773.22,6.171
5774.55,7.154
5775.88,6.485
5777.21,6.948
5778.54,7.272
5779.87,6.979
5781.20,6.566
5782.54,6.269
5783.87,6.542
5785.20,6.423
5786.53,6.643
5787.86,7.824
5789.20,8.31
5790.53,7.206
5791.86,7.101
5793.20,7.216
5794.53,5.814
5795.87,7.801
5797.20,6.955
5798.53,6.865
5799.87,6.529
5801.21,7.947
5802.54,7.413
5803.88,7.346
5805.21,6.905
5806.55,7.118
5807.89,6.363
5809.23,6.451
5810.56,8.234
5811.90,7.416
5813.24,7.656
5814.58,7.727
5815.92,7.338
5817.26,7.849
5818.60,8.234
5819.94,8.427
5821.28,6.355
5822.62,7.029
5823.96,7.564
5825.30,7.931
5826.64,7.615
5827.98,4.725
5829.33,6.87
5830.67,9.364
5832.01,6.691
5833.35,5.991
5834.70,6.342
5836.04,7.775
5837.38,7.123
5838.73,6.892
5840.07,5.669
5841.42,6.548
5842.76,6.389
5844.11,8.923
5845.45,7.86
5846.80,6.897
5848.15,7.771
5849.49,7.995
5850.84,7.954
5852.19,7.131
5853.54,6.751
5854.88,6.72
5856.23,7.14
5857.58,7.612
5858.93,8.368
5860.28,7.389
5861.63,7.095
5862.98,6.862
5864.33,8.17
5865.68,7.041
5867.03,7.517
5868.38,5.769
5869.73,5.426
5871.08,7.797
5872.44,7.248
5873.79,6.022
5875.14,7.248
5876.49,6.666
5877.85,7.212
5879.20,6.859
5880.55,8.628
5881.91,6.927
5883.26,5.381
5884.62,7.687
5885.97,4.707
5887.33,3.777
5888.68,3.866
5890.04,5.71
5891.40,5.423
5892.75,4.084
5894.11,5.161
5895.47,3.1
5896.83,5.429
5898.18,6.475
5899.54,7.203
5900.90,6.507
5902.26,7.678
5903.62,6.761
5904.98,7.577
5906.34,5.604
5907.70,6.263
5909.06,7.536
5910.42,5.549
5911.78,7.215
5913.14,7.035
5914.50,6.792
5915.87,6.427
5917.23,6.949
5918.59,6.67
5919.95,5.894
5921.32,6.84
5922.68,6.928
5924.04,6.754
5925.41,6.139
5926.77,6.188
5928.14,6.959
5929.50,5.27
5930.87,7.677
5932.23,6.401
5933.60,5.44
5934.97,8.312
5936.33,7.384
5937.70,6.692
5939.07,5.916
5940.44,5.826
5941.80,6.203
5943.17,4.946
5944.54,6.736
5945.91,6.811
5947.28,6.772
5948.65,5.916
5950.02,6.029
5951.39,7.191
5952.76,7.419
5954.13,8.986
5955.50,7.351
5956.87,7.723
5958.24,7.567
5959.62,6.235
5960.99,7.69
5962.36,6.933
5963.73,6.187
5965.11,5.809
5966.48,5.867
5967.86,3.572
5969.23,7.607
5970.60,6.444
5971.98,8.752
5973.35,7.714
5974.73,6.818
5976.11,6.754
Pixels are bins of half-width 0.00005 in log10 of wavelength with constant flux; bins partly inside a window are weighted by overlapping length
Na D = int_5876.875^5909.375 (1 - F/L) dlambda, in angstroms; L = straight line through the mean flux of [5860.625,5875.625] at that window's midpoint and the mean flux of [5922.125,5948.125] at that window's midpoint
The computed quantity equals 3.4 angstroms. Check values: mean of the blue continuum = 6.93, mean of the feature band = 6.05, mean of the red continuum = 6.49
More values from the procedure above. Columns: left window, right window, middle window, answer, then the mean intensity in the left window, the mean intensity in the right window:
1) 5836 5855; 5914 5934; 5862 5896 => 3.61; 7.22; 6.5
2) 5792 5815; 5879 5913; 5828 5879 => -4.32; 7.15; 6.05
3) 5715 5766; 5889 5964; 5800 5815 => -0.76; 7.18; 6.51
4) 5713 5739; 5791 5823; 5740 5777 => 0.85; 7.15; 7.26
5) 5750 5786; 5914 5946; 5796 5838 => -3.17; 6.83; 6.5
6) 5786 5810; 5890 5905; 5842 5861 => -3.10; 7.11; 5.86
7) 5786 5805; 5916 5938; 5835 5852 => -0.69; 7.21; 6.65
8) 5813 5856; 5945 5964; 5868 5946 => 8.78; 7.25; 7.07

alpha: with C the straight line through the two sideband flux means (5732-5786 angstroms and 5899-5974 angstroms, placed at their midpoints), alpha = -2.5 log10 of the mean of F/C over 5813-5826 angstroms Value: -0.103 mag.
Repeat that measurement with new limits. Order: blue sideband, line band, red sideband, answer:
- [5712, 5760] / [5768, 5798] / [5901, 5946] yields 0.01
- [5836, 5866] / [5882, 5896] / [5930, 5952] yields 0.36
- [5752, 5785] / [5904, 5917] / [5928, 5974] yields 0.01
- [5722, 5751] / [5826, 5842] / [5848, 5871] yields 0.07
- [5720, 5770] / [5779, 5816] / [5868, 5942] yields -0.03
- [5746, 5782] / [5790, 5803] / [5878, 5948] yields -0.04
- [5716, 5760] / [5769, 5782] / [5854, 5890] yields 0.04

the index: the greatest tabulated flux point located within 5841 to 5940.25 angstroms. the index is 8.923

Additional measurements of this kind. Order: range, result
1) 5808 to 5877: 9.364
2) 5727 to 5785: 8.778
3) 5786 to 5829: 8.427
